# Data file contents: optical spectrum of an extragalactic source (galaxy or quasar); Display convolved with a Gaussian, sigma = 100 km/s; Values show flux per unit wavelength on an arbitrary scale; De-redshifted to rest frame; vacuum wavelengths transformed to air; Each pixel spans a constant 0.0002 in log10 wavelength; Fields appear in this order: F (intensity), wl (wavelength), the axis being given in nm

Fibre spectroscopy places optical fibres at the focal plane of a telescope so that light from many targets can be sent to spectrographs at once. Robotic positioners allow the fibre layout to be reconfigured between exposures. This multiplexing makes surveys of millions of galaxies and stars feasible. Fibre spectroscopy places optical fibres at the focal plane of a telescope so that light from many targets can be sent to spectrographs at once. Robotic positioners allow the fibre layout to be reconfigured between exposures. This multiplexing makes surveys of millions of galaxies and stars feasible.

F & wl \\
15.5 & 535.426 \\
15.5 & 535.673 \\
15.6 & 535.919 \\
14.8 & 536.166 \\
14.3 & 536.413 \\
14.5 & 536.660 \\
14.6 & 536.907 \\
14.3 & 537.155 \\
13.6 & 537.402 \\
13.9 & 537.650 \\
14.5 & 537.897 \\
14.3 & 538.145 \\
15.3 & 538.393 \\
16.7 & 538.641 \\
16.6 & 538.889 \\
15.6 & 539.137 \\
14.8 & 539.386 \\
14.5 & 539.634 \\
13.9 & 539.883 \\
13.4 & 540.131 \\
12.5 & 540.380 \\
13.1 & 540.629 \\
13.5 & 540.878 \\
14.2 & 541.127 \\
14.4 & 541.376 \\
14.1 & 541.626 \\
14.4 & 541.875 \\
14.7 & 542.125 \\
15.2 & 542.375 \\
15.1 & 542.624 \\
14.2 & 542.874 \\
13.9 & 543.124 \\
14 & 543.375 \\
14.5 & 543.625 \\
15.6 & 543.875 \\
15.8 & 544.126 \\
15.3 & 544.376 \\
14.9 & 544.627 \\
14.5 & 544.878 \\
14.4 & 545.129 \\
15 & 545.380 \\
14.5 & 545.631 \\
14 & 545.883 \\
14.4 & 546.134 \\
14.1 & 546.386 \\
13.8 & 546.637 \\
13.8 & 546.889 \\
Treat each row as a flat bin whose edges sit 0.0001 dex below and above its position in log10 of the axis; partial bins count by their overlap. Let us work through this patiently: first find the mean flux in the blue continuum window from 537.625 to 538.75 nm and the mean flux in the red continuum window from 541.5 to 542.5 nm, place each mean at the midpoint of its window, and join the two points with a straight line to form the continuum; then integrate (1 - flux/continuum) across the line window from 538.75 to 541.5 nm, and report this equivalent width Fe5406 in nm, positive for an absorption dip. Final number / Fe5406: 0.11 nm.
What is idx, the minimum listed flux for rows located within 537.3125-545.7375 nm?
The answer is 12.5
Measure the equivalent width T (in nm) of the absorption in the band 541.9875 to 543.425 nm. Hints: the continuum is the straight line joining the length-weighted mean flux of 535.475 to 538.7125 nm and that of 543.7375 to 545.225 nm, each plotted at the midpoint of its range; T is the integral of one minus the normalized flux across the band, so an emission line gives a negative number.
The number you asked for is 0.04 nm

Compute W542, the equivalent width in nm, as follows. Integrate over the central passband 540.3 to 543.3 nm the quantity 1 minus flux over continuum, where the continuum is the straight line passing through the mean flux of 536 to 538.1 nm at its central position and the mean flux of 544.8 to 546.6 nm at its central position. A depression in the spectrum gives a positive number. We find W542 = 0.05 nm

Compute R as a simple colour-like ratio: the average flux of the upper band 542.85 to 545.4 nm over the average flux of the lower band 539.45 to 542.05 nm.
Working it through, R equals 1.07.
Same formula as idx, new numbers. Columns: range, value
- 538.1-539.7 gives 14.3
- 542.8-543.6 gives 13.9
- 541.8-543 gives 14.2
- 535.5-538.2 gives 13.6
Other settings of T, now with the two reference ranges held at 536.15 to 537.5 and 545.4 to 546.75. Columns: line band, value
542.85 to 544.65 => -0.07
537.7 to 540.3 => -0.11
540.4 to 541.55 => 0.05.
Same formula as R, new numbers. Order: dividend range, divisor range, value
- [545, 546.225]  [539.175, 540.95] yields 1.05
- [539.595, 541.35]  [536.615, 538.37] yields 0.95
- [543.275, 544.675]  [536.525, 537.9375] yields 1.06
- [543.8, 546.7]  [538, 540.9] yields 1.01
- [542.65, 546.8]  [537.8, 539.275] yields 0.94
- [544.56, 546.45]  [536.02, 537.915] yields 1.01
